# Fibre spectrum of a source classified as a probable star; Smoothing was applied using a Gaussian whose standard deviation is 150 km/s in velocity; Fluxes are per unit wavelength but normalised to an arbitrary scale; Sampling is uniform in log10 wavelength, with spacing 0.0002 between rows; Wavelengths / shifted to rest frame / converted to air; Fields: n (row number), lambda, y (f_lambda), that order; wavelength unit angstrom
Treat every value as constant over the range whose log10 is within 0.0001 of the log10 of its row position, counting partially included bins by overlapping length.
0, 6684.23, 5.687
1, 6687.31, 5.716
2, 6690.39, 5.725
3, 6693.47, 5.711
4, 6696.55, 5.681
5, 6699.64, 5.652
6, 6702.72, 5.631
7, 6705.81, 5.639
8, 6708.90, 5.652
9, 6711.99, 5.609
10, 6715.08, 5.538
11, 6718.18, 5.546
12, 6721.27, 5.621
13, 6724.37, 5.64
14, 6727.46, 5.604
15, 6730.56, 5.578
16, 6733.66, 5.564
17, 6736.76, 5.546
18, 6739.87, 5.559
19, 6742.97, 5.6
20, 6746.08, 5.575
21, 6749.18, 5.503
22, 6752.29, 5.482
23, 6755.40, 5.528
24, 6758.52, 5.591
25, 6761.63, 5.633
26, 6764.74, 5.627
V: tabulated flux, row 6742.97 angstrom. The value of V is 5.6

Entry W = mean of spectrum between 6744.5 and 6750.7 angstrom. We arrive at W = 5.54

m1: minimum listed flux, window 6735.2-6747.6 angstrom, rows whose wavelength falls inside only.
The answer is 5.546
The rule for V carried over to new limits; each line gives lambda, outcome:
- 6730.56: 5.578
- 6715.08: 5.538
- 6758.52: 5.591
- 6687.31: 5.716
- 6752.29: 5.482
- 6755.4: 5.528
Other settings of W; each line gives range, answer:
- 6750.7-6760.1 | 5.53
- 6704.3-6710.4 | 5.64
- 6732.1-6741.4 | 5.55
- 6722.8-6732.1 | 5.61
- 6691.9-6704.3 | 5.67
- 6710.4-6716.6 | 5.58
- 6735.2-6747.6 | 5.57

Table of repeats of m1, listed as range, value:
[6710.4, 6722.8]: 5.538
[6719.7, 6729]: 5.604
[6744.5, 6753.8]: 5.482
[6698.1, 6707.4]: 5.631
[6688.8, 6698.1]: 5.681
